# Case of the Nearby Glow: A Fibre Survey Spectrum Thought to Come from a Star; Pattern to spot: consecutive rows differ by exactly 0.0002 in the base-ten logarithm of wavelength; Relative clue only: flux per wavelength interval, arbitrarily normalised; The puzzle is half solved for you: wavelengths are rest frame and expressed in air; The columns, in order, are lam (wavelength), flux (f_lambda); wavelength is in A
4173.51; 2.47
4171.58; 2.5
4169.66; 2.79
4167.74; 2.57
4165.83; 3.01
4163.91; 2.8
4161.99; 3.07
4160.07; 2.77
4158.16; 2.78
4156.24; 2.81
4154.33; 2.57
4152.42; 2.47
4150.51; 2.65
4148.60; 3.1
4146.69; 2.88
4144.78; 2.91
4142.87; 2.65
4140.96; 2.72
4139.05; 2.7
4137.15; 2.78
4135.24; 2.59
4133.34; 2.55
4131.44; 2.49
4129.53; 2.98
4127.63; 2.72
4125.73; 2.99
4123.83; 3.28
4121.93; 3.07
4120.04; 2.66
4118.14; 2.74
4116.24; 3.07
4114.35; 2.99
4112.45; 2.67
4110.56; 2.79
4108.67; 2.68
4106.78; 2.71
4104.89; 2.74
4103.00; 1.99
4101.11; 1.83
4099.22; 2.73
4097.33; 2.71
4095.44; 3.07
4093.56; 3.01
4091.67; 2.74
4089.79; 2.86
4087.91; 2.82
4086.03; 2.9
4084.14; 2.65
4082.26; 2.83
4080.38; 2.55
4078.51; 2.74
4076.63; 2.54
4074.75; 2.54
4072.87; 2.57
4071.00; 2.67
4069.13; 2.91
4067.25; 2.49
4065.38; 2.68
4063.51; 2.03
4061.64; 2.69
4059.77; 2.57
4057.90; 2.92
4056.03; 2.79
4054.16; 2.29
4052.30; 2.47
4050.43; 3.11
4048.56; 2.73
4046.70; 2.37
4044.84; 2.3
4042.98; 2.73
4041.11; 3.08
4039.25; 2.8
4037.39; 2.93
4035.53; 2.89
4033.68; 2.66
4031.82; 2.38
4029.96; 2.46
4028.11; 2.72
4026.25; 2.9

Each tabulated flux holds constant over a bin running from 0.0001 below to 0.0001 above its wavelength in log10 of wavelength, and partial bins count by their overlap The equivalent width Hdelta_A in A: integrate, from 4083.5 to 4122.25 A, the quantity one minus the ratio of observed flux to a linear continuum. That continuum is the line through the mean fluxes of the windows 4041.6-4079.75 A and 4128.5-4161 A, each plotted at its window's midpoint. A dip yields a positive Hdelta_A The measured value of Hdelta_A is -0.9 A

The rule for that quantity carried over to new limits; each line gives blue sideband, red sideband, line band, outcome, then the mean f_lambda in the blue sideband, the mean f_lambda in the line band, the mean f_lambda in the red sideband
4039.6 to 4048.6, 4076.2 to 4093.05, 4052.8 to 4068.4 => 0.74 A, 2.64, 2.56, 2.75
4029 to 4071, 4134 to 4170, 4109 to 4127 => -1.17 A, 2.65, 2.91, 2.77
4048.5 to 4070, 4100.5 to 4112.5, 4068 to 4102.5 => -1.84 A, 2.63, 2.69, 2.49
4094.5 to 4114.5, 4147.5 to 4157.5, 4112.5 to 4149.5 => -2.16 A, 2.61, 2.83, 2.73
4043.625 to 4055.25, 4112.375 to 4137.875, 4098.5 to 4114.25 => 1.28 A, 2.55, 2.54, 2.83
